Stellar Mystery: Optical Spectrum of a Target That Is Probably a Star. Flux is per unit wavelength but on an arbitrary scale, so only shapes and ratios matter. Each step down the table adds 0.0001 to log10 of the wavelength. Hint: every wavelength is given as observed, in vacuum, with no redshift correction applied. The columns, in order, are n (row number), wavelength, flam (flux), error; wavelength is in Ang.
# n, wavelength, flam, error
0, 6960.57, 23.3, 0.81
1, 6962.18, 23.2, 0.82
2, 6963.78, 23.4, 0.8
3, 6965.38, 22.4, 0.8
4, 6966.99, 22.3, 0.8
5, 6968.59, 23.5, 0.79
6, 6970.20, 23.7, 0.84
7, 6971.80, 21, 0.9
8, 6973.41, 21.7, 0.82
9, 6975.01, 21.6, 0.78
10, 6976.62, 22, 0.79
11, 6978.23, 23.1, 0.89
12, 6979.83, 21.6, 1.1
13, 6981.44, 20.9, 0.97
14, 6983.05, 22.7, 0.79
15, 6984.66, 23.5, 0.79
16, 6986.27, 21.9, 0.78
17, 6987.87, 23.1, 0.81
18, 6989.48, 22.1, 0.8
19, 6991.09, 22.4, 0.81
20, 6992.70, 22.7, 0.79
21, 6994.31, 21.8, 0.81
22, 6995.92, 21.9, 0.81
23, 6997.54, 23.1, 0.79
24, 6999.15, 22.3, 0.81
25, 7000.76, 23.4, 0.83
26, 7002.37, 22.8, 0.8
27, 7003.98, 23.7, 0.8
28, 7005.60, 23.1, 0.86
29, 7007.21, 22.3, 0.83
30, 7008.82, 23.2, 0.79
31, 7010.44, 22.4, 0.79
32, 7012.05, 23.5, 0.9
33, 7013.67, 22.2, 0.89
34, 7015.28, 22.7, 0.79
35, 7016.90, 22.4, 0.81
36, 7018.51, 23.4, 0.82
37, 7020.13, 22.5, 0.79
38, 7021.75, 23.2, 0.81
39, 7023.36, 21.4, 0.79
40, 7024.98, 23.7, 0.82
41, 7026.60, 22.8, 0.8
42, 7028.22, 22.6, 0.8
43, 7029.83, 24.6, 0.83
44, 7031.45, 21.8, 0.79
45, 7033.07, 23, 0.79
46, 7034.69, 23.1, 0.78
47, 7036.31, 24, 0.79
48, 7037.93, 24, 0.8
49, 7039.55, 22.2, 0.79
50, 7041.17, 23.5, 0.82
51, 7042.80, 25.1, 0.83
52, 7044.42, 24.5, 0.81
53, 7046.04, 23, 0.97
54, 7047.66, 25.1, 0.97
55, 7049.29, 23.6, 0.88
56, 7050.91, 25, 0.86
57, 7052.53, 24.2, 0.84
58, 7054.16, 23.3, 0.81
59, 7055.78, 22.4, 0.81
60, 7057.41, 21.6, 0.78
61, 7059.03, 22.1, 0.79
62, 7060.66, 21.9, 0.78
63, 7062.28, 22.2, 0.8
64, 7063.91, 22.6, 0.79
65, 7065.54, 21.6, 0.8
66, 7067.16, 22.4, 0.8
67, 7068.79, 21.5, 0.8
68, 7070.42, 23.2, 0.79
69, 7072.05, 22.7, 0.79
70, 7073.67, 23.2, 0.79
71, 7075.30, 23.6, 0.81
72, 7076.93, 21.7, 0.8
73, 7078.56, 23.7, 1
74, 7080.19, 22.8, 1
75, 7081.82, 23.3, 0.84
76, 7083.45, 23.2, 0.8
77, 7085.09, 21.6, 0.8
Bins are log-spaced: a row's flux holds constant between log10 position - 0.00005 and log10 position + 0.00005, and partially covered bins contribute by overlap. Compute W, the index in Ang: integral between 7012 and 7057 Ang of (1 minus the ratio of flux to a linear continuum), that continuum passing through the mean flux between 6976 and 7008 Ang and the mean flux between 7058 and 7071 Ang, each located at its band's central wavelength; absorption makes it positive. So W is -2.0 Ang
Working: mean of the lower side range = 22.5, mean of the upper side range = 22.2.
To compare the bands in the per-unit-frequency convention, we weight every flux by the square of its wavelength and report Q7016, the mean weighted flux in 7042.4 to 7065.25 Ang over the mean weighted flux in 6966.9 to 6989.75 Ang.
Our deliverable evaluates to 1.06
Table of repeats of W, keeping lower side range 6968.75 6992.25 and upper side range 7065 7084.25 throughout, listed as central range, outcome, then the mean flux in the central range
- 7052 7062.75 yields 0.1 Ang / 22.5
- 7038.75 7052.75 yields -0.9 Ang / 24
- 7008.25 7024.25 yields -0.2 Ang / 22.7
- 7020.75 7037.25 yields -0.4 Ang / 23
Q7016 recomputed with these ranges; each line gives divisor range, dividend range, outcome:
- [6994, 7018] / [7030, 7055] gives 1.05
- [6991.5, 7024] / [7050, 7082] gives 1.02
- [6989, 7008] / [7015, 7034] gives 1.02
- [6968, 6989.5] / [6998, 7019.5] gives 1.03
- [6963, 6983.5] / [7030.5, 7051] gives 1.08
